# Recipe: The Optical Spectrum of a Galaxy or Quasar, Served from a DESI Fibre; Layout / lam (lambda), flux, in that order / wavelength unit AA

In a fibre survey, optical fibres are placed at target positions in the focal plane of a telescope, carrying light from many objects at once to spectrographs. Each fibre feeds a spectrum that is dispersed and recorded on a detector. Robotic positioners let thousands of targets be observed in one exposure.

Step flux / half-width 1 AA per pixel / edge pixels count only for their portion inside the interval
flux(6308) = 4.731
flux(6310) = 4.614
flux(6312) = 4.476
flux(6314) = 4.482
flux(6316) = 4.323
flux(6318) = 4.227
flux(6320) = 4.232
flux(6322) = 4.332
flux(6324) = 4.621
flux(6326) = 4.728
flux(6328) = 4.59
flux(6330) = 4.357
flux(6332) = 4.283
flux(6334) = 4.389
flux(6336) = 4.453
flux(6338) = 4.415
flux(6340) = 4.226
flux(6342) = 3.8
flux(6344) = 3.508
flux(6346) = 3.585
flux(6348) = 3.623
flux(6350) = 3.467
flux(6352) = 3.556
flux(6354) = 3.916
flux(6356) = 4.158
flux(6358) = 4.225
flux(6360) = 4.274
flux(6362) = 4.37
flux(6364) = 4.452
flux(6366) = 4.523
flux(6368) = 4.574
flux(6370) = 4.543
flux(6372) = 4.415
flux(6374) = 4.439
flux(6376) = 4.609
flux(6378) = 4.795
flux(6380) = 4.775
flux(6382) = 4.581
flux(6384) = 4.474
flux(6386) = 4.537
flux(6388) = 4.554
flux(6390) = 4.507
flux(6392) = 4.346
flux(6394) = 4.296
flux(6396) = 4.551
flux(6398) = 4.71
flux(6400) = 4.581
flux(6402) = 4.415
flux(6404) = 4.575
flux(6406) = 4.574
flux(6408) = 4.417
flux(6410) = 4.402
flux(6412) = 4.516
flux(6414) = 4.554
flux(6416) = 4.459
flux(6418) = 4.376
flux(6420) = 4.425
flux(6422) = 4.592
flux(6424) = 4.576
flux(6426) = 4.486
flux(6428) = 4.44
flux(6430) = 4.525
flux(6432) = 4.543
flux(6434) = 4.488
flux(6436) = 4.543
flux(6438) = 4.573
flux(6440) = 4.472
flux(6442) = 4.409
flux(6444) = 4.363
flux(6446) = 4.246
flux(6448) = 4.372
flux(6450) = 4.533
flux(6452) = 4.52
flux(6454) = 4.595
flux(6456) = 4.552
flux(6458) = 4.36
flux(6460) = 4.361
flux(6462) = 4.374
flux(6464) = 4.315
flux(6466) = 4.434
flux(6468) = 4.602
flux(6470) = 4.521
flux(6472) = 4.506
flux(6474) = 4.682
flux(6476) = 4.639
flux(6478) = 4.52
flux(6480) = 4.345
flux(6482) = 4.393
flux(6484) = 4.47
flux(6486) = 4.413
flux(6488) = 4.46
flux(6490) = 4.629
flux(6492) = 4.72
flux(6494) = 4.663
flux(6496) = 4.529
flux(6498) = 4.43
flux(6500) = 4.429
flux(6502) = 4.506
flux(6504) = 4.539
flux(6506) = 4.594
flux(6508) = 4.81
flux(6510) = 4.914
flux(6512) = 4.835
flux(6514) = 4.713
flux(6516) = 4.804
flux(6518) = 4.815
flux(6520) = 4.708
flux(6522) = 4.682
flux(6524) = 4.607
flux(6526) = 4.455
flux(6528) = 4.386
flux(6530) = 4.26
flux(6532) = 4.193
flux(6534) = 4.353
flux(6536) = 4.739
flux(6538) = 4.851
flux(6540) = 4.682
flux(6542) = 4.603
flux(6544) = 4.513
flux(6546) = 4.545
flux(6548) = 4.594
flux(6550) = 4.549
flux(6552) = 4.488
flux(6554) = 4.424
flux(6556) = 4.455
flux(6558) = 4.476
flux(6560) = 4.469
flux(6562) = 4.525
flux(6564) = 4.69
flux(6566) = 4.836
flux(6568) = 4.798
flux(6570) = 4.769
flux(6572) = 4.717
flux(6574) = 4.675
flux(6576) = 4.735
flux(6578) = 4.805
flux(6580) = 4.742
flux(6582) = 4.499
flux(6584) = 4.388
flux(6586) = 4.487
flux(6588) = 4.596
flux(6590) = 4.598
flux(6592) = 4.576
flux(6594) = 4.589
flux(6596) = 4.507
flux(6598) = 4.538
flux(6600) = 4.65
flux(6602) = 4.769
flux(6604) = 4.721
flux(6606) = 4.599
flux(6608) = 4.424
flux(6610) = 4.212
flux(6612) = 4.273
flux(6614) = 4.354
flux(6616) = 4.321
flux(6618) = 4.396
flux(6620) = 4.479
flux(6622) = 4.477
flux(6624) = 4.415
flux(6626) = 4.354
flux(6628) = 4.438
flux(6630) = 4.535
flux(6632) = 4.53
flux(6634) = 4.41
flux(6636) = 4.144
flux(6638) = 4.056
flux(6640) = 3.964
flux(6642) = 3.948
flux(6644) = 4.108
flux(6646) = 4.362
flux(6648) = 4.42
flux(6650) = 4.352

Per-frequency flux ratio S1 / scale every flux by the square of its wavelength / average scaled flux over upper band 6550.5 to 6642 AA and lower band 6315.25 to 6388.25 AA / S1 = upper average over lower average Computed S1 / 1.13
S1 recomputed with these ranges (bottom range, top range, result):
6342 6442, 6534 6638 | 1.10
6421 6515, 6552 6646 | 1.03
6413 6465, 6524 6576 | 1.06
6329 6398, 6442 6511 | 1.09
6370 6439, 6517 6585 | 1.06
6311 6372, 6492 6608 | 1.16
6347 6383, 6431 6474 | 1.07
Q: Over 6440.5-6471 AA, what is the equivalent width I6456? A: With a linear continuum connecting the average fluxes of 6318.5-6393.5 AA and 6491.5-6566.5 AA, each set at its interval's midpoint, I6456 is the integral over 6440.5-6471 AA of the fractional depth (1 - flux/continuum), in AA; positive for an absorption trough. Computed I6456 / 0.2 AA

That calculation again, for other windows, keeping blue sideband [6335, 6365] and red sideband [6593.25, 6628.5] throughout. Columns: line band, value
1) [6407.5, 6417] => -0.8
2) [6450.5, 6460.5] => -0.7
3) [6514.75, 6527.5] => -1.1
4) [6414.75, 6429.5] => -1.2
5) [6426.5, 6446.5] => -1.5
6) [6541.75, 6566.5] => -1.0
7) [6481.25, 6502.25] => -1.3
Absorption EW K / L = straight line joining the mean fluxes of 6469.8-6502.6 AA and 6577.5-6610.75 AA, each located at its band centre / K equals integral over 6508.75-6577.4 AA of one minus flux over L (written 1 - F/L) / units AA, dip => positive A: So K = -1.0 AA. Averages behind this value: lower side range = 4.52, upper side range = 4.57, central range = 4.62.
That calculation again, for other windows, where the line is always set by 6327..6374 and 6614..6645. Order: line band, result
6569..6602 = -2.6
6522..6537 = -0.7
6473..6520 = -4.0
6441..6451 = -0.4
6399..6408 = -0.7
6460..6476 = -1.0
